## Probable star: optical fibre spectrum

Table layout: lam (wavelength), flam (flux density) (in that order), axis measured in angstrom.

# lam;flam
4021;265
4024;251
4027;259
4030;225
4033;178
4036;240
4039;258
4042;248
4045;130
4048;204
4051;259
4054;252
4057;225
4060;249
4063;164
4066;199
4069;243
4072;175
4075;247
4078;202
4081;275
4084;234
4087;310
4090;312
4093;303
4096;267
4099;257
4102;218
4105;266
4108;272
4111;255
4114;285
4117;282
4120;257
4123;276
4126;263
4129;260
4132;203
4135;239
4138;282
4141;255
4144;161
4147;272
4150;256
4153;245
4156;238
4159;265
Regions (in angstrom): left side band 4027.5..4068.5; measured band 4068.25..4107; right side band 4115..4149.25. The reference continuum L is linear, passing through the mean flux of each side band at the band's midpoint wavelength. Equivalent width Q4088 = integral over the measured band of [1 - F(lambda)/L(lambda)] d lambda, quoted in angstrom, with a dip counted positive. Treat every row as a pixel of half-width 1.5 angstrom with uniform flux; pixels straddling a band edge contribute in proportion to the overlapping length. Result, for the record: -3.4 angstrom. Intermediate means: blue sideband 219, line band 255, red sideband 251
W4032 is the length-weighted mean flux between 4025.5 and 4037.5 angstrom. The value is 226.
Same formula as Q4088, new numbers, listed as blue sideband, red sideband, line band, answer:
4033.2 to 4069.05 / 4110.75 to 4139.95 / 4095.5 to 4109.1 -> -0.4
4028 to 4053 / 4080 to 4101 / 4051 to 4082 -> 3.2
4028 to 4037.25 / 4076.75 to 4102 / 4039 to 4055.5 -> 0.5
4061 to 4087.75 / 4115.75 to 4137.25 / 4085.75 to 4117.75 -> -4.5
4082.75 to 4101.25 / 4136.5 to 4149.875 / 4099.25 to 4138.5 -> 0.4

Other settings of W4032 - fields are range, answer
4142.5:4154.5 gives 234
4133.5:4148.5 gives 242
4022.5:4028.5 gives 255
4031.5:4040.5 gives 225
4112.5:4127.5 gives 273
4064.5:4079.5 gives 213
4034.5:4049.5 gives 216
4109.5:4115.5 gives 270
